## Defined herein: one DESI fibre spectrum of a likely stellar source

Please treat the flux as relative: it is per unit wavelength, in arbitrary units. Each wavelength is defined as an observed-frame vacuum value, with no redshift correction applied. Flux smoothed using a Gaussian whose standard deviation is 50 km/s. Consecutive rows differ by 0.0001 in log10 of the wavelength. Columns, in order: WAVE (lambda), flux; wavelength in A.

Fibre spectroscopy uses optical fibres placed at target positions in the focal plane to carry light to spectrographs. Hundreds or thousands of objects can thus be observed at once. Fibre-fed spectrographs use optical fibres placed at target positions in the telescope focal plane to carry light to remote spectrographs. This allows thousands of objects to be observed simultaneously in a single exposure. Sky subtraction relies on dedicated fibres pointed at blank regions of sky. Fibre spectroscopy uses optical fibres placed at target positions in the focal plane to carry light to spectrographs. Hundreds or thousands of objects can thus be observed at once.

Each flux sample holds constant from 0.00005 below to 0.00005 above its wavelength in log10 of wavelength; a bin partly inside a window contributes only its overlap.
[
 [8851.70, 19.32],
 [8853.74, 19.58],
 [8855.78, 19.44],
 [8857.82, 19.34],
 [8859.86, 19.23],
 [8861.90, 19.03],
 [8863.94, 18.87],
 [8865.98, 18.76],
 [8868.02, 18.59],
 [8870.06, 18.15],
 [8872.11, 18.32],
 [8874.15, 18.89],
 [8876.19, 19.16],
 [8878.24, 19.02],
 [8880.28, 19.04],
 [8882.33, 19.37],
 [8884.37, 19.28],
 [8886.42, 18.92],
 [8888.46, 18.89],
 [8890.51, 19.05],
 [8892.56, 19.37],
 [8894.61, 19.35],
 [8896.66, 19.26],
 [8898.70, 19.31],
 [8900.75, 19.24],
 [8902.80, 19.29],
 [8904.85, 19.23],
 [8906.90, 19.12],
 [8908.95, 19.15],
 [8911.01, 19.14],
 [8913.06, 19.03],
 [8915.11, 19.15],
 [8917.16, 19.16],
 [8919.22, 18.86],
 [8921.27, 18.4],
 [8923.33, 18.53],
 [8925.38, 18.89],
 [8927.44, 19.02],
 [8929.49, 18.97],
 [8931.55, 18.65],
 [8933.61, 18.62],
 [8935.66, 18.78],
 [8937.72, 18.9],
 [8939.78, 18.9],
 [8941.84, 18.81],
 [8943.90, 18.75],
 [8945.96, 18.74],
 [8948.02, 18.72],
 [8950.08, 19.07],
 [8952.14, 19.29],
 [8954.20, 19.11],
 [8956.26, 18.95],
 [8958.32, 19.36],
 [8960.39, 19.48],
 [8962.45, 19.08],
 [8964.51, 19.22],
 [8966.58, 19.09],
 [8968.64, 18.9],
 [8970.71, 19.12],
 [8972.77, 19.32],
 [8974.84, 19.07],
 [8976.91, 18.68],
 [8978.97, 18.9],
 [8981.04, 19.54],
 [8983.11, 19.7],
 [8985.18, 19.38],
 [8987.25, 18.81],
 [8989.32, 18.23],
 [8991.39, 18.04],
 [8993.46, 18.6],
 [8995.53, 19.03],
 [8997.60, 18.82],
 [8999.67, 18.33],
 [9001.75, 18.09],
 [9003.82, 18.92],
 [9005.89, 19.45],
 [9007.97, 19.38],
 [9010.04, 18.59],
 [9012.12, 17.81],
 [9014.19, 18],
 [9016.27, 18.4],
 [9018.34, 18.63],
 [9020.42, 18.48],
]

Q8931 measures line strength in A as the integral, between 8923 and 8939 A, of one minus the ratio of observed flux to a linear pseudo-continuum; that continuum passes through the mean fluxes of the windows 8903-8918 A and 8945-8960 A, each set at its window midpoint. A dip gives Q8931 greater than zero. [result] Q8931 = 0.2 A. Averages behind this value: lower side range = 19.1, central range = 18.8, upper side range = 19.1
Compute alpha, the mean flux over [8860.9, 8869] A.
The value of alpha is 18.8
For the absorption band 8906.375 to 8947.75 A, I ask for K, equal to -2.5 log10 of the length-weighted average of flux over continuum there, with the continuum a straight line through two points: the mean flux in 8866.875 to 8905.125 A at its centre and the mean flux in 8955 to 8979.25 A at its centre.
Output 0.01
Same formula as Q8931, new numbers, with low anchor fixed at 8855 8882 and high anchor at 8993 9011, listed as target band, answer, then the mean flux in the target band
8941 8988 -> -0.63 A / 19.1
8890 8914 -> -0.41 A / 19.2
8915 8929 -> 0.02 A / 18.8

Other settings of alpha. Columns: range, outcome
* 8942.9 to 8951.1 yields 18.8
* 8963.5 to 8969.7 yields 19.1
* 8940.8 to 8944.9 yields 18.8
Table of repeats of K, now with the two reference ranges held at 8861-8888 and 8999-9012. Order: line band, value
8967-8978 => -0.015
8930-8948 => 0.002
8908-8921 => -0.012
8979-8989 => -0.027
